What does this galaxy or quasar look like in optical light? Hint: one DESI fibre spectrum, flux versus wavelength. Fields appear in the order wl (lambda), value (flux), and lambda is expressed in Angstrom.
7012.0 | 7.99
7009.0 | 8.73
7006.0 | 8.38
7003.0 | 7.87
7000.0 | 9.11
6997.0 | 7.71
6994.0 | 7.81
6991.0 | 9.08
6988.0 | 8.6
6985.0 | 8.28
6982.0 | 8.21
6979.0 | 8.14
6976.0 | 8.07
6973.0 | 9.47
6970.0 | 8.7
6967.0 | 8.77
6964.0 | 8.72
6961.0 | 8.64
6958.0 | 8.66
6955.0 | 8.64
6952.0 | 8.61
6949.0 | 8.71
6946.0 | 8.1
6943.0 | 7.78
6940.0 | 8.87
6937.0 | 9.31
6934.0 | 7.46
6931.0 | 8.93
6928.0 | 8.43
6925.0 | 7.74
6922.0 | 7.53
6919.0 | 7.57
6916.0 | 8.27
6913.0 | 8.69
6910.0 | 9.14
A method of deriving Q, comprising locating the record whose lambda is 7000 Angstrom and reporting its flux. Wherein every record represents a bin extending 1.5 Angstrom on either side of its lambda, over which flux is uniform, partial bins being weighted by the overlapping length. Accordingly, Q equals 9.11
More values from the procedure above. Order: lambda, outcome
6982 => 8.21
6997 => 7.71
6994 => 7.81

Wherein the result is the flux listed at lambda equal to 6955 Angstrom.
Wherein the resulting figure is 8.64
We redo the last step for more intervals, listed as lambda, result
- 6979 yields 8.14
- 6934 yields 7.46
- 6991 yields 9.08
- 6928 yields 8.43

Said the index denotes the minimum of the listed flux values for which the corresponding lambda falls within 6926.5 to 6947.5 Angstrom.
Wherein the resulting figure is 7.46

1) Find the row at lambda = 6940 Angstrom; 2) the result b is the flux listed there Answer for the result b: 8.87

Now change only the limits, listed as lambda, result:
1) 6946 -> 8.1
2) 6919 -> 7.57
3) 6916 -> 8.27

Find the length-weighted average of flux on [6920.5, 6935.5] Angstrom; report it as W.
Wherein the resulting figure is 8.02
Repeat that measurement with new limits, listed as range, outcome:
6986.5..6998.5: 8.3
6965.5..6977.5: 8.75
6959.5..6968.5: 8.71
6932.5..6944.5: 8.36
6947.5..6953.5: 8.66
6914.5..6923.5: 7.79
